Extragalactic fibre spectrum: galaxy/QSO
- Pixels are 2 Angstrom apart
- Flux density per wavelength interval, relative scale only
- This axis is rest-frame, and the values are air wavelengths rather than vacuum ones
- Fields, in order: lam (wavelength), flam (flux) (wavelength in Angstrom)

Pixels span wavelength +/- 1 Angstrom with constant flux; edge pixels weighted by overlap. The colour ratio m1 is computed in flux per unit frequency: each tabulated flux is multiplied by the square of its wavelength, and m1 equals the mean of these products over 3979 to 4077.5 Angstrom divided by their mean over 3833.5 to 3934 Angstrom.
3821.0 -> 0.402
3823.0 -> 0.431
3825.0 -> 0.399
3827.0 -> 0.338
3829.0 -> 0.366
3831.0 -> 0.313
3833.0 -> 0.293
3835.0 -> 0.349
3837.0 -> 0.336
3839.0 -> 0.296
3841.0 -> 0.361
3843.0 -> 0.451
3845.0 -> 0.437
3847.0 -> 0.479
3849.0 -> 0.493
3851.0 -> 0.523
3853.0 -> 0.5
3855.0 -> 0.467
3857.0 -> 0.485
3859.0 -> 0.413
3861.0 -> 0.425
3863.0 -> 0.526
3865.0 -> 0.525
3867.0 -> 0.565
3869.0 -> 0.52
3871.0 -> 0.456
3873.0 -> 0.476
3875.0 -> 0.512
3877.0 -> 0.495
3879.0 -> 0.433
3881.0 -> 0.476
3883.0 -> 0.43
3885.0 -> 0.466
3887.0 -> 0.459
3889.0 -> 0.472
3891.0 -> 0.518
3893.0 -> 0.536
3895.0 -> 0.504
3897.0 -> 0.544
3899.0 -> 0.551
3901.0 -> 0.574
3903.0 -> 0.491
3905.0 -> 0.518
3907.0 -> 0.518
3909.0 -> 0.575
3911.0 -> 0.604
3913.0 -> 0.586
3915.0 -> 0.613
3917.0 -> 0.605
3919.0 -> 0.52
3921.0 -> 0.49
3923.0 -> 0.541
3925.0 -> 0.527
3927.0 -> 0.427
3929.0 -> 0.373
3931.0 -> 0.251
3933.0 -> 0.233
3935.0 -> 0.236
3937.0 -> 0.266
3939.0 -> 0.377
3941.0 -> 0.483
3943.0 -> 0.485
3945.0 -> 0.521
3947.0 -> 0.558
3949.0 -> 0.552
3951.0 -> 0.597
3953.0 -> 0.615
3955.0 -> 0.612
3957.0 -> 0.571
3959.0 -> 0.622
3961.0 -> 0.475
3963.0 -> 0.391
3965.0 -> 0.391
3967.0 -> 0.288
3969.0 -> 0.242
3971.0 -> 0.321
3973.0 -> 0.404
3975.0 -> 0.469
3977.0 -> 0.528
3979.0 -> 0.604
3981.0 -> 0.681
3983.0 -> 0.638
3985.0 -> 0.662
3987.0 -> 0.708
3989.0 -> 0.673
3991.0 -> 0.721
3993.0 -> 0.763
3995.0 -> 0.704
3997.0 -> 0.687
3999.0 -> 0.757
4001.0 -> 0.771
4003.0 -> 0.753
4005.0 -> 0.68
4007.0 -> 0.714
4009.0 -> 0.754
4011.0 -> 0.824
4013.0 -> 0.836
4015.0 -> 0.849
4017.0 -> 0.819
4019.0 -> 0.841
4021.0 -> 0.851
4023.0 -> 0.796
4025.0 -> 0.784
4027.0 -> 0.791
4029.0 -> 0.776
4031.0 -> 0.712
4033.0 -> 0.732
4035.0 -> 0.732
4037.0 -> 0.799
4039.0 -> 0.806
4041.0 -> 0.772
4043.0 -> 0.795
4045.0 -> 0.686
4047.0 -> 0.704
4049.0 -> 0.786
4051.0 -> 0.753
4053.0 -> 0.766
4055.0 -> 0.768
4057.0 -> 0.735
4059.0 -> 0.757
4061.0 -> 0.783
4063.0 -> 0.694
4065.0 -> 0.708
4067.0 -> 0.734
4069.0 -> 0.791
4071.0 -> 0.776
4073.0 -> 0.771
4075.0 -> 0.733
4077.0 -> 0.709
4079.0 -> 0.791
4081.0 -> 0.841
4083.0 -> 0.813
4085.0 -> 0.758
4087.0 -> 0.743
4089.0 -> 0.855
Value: 1.69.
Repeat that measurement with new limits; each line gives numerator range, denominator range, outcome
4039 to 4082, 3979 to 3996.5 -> 1.14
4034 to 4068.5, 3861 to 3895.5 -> 1.67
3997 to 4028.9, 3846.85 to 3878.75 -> 1.73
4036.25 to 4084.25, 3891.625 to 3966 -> 1.64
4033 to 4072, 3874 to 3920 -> 1.56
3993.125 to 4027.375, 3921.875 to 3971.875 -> 1.83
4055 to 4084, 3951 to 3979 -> 1.72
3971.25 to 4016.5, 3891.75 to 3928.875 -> 1.33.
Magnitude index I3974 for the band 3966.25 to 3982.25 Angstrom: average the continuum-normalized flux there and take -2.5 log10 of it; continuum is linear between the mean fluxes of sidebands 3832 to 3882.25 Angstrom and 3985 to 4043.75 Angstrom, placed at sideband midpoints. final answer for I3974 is 0.465 mag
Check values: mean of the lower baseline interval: 0.452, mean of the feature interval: 0.448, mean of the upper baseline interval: 0.764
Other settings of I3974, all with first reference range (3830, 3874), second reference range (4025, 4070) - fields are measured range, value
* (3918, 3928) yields 0.11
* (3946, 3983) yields 0.23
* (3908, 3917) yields -0.11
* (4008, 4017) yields -0.17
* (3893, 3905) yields -0.03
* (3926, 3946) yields 0.50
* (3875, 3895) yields 0.03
